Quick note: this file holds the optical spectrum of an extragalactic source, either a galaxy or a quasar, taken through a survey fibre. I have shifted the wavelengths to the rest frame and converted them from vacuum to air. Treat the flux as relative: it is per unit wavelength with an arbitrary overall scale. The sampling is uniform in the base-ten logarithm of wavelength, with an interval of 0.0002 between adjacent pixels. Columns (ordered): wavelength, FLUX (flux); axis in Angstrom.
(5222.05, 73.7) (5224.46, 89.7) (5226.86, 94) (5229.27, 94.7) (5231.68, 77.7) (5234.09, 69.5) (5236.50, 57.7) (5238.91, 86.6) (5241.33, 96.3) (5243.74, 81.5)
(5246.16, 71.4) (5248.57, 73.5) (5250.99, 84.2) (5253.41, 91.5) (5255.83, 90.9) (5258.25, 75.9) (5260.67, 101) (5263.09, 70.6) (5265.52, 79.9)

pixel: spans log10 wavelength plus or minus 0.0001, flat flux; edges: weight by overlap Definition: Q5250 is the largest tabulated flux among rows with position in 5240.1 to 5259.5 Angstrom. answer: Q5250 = 96.3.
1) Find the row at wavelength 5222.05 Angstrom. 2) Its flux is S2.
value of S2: 73.7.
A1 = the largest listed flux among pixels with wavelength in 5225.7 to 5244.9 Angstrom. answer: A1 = 96.3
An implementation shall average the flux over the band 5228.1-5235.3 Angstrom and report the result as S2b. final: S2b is 80.5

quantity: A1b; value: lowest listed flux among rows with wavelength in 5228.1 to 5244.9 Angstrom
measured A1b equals 57.7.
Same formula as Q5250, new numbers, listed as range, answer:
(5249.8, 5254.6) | 91.5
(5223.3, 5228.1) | 94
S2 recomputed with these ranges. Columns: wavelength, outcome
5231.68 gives 77.7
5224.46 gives 89.7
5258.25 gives 75.9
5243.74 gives 81.5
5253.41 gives 91.5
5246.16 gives 71.4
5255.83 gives 90.9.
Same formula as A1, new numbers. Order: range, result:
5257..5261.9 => 101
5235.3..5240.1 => 86.6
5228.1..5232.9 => 94.7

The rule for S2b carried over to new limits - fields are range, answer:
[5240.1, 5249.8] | 80.7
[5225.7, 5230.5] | 94.2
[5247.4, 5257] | 85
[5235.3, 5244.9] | 80.5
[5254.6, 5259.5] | 83.6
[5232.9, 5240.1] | 71.3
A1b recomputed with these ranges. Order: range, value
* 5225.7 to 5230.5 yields 94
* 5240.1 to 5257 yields 71.4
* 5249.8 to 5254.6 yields 84.2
